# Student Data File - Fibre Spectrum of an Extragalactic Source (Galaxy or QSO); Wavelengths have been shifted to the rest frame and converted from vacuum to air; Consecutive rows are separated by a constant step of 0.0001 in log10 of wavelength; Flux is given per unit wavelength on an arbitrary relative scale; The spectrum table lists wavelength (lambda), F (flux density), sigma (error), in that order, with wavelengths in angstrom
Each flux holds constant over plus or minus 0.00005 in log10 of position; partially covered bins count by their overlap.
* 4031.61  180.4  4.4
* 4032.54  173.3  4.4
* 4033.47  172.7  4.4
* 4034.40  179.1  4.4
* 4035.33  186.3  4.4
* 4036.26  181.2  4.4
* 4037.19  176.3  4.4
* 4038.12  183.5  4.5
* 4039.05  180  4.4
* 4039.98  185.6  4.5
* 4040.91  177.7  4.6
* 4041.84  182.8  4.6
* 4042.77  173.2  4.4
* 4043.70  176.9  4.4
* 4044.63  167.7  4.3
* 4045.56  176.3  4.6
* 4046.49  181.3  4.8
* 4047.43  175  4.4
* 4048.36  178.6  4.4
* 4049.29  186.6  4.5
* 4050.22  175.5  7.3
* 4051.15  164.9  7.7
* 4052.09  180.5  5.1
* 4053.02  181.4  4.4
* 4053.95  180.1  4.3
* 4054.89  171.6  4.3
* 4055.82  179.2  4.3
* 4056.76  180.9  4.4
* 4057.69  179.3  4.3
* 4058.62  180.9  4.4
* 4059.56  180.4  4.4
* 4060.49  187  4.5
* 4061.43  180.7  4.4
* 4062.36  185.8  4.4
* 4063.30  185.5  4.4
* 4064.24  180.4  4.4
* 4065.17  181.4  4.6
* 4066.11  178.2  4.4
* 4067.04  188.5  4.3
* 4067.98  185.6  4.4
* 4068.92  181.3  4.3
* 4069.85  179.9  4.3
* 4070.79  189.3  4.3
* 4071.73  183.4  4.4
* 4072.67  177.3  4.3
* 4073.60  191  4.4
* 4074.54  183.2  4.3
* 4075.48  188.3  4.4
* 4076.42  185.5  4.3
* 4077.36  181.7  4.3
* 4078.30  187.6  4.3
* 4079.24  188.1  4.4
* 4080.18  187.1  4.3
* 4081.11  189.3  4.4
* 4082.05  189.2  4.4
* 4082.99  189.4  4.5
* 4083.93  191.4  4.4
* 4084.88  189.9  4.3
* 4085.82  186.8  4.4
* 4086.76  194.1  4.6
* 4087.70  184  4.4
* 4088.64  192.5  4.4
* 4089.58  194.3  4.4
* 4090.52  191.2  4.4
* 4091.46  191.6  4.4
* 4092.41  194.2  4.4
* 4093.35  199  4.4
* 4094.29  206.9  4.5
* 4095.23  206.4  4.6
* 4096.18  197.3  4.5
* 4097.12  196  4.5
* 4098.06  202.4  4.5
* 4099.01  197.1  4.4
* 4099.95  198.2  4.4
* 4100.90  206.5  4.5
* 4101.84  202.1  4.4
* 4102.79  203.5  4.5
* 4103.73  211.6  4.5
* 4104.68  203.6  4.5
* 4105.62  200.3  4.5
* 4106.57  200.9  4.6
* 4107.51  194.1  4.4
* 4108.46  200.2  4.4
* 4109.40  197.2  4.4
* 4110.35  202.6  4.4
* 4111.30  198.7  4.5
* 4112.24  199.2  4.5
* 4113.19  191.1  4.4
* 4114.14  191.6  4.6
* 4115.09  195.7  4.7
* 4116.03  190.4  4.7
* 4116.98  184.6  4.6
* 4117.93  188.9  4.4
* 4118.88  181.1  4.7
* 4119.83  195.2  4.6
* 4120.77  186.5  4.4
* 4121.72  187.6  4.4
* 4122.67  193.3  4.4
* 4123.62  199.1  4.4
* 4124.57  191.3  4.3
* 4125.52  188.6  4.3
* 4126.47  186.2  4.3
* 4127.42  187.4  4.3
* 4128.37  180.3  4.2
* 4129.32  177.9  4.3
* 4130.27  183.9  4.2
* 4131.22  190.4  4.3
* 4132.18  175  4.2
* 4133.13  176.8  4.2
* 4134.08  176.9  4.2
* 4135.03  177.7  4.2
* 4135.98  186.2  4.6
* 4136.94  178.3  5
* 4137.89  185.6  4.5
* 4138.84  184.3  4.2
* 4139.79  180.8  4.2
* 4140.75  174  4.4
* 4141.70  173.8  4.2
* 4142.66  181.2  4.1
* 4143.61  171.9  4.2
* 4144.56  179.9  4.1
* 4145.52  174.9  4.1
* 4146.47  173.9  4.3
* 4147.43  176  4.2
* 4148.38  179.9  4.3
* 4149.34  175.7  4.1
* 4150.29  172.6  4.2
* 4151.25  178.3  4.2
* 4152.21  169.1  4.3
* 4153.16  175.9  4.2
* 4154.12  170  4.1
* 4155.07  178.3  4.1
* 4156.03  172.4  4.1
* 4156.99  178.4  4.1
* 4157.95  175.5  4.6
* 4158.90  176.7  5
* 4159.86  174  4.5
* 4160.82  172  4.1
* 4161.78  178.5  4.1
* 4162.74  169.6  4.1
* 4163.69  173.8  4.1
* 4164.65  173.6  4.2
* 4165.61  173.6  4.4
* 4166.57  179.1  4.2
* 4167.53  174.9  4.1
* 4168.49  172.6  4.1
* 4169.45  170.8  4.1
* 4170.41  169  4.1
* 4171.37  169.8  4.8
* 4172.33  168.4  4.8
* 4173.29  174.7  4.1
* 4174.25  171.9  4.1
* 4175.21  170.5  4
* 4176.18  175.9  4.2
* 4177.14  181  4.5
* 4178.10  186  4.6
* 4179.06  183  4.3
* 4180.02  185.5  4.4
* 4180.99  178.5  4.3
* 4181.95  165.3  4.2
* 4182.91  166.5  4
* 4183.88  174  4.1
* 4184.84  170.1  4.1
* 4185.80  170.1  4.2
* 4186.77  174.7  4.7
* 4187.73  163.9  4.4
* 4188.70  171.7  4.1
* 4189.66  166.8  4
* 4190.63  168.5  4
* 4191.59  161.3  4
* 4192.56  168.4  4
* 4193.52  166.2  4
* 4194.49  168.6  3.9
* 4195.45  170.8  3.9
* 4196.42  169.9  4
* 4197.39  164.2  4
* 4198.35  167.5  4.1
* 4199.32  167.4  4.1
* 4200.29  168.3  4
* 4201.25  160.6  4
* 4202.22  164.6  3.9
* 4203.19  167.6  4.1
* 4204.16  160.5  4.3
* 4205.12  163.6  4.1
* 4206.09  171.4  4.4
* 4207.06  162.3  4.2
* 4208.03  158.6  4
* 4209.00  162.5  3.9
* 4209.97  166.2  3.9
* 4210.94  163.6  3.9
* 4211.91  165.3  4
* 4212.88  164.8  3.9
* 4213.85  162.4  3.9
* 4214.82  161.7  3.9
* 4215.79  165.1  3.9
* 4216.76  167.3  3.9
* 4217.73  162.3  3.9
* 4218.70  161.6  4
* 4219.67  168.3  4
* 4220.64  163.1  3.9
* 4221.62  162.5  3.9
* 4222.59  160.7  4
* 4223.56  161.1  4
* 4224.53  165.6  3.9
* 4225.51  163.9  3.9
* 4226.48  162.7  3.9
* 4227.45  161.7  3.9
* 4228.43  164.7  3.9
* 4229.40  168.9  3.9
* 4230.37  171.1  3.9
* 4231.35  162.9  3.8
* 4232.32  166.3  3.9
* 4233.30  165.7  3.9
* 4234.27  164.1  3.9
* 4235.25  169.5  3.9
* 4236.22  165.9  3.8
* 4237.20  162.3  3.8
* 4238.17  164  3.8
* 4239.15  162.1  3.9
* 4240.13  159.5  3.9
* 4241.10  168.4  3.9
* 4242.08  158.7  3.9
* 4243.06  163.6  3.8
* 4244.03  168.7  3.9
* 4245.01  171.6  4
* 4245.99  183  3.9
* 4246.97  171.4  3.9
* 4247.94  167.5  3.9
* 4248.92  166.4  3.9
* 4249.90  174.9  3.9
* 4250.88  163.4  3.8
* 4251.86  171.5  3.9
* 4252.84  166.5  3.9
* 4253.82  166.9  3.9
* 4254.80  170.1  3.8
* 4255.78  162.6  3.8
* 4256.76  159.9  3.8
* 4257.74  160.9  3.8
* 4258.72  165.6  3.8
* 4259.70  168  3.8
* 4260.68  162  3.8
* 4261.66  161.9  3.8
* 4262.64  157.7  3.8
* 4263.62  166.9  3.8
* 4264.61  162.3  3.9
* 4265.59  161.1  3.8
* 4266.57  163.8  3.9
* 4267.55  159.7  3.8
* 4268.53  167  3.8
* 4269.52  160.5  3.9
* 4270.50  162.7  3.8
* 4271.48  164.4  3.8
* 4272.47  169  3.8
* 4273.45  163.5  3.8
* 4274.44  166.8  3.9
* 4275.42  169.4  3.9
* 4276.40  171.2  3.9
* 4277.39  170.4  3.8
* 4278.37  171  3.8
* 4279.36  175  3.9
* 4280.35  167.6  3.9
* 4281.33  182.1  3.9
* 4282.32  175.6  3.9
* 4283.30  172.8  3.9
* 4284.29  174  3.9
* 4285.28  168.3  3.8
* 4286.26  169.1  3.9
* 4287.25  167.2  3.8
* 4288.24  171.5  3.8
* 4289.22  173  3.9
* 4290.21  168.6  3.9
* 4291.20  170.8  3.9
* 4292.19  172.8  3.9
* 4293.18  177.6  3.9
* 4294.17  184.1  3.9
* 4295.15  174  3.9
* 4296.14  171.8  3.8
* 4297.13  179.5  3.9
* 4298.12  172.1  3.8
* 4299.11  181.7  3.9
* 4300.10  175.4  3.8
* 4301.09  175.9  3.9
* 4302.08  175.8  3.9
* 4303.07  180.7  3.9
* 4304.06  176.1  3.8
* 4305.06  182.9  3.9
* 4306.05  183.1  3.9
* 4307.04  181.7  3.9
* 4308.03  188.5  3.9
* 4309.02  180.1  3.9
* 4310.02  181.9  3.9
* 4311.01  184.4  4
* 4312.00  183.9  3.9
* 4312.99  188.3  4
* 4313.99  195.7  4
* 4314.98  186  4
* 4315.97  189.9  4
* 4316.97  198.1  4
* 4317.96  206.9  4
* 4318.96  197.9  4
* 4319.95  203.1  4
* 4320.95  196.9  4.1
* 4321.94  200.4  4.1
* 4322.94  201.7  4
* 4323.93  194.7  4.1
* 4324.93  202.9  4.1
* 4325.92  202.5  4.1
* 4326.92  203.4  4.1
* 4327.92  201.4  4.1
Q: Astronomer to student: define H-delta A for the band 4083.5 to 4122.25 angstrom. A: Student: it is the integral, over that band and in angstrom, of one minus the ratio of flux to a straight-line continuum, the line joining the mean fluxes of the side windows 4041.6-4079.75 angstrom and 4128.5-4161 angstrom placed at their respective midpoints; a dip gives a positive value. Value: -3.58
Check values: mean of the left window 181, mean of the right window 177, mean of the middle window 196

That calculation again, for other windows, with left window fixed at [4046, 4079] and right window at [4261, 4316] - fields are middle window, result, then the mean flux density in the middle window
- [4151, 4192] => 1.0 angstrom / 173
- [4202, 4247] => 2.8 angstrom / 165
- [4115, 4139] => -0.8 angstrom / 186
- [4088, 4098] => -0.9 angstrom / 197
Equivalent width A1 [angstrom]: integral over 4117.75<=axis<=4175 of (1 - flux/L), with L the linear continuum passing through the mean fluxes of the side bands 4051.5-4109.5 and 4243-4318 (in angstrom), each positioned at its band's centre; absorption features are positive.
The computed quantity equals 1.8 angstrom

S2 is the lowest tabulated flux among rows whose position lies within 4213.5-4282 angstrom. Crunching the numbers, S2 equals 157.7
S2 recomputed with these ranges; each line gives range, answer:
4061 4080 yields 177.3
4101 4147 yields 171.9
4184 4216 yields 158.6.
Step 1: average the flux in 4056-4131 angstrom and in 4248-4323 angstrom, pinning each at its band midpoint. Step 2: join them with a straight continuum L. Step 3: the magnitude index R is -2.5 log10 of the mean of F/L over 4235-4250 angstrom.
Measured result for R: 0.07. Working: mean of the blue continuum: 191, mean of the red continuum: 175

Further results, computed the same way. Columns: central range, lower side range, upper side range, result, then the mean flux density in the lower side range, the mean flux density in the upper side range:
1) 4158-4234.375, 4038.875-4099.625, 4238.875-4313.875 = 0.05 mag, 185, 171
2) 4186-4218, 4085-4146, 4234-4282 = 0.06 mag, 191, 166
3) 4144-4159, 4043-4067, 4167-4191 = -0.01 mag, 179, 173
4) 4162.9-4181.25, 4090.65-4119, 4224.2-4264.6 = 0.04 mag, 198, 166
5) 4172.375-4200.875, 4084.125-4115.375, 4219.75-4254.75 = 0.04 mag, 197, 166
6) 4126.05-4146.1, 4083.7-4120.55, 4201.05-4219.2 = 0.03 mag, 196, 164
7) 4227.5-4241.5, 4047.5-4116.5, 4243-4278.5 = 0.03 mag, 190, 166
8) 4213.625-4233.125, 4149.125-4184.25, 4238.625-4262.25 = 0.03 mag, 174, 166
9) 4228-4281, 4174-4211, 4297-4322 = 0.08 mag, 169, 186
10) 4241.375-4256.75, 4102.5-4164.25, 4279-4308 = 0.06 mag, 184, 175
